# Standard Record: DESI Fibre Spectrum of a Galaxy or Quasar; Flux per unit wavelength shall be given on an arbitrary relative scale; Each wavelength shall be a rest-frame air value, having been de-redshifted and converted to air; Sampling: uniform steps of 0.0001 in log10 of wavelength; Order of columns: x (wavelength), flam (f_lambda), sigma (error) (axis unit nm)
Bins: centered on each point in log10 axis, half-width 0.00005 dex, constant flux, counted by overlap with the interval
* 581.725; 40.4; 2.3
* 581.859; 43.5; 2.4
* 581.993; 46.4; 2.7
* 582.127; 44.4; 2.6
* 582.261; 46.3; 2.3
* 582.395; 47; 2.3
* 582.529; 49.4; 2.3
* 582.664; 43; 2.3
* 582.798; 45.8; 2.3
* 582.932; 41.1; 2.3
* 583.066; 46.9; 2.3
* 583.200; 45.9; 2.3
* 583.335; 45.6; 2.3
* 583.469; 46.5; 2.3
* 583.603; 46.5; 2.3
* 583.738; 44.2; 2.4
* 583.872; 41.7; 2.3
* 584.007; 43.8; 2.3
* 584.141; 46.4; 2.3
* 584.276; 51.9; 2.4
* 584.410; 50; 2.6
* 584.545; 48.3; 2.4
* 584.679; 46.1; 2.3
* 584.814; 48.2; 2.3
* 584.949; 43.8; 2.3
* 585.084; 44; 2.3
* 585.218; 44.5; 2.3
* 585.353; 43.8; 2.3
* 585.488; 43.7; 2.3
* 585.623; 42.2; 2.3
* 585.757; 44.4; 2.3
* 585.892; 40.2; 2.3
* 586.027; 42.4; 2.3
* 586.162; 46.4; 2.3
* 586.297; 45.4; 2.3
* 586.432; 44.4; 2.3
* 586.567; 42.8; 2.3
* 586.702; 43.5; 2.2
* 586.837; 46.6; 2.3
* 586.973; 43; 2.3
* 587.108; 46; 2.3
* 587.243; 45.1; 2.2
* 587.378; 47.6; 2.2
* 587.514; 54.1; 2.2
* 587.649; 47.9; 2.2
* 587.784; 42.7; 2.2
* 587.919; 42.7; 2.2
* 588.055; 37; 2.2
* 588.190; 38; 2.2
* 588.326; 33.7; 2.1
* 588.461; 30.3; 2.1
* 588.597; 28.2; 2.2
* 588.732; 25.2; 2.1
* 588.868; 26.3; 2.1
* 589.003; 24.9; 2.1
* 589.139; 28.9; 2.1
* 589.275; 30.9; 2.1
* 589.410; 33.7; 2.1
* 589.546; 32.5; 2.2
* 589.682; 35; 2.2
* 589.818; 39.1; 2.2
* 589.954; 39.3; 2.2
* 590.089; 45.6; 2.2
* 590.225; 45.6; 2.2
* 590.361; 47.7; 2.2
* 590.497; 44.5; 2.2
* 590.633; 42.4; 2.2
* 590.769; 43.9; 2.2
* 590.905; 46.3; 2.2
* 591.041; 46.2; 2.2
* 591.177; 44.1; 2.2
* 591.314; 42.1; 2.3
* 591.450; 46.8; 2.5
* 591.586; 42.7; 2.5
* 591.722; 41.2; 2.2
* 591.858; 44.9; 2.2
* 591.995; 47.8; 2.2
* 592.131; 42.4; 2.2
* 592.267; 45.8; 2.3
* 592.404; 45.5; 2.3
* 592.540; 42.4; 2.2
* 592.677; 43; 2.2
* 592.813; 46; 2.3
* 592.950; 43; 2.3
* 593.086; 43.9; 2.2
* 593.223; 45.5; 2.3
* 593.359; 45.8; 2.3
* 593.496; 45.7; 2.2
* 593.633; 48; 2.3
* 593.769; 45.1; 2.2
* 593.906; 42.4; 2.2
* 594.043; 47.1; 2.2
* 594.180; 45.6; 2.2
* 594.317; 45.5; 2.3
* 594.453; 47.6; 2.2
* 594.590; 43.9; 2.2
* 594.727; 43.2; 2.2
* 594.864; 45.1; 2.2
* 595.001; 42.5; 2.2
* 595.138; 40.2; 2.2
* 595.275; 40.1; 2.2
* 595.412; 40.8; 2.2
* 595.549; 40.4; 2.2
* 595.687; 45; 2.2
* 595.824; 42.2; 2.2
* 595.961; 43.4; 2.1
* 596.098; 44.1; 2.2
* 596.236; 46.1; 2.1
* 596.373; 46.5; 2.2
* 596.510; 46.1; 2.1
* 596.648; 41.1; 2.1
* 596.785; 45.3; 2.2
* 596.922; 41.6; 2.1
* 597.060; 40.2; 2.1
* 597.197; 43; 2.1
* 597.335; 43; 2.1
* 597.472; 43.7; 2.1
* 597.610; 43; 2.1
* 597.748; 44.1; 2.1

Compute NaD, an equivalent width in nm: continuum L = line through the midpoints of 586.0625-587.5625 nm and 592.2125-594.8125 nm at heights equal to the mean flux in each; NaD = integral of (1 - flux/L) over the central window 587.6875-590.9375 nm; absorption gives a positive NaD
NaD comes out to 0.61 nm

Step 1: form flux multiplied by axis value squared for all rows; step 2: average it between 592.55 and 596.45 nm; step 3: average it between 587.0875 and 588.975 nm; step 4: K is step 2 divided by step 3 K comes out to 1.2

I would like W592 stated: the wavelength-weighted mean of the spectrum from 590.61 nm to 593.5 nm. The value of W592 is 44.4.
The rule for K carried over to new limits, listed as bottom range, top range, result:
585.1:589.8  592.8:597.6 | 1.14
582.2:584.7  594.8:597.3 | 0.97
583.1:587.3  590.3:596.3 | 1.01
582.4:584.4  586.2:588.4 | 0.97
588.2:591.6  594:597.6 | 1.18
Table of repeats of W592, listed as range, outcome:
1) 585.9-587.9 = 45.3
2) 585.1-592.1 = 41.1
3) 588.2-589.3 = 28.9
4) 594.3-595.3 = 43.6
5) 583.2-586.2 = 45.2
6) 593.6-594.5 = 45.8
